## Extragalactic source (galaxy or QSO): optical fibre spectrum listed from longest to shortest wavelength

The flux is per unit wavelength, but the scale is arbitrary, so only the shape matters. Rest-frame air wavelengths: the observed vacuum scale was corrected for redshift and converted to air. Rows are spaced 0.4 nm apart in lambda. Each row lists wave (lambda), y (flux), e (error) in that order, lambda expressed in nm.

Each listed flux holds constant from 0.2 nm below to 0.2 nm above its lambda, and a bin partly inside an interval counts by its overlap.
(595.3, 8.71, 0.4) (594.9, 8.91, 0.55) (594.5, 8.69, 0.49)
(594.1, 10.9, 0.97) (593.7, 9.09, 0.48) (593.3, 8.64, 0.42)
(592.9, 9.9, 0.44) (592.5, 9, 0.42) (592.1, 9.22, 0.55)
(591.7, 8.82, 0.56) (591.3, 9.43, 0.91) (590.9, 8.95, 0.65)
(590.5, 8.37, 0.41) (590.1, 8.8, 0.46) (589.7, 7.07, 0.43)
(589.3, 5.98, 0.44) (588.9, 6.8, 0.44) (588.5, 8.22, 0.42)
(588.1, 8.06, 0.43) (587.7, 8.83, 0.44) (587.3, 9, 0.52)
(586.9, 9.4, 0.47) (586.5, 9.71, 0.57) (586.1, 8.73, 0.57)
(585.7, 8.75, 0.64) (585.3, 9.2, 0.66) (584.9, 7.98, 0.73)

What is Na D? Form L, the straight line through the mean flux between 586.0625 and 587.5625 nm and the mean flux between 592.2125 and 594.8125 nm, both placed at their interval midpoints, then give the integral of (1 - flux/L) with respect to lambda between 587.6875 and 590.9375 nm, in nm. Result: 0.52 nm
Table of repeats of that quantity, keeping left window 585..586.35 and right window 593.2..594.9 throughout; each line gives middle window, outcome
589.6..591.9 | 0.126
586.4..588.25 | -0.009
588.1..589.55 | 0.302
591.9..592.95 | -0.007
